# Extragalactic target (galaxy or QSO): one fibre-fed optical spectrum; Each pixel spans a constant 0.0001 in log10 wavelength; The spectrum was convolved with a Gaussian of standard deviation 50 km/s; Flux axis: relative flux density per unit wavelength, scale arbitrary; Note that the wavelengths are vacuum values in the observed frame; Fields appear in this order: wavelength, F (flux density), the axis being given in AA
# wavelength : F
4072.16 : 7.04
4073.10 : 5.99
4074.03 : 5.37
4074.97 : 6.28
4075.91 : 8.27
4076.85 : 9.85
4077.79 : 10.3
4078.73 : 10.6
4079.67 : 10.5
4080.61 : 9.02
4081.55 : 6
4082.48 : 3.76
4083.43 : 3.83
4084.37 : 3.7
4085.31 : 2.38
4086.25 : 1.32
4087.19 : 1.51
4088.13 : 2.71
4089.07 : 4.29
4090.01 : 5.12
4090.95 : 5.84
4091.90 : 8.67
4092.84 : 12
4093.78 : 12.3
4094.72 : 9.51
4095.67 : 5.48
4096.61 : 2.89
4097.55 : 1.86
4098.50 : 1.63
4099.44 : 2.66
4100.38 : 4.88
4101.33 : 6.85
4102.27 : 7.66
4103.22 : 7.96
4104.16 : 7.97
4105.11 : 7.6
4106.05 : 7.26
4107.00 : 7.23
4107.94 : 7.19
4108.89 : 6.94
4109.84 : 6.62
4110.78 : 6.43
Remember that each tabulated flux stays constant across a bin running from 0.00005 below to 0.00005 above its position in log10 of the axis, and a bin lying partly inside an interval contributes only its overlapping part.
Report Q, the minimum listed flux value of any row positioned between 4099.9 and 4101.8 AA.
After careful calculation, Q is 4.88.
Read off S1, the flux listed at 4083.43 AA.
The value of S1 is 3.83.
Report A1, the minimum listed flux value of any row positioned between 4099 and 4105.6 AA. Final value 2.66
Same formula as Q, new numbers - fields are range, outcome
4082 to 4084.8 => 3.7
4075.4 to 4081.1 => 8.27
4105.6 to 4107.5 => 7.23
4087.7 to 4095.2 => 2.71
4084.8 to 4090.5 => 1.32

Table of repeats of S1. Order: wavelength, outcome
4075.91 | 8.27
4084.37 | 3.7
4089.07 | 4.29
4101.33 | 6.85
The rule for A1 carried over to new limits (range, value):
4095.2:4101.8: 1.63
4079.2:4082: 6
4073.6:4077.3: 5.37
